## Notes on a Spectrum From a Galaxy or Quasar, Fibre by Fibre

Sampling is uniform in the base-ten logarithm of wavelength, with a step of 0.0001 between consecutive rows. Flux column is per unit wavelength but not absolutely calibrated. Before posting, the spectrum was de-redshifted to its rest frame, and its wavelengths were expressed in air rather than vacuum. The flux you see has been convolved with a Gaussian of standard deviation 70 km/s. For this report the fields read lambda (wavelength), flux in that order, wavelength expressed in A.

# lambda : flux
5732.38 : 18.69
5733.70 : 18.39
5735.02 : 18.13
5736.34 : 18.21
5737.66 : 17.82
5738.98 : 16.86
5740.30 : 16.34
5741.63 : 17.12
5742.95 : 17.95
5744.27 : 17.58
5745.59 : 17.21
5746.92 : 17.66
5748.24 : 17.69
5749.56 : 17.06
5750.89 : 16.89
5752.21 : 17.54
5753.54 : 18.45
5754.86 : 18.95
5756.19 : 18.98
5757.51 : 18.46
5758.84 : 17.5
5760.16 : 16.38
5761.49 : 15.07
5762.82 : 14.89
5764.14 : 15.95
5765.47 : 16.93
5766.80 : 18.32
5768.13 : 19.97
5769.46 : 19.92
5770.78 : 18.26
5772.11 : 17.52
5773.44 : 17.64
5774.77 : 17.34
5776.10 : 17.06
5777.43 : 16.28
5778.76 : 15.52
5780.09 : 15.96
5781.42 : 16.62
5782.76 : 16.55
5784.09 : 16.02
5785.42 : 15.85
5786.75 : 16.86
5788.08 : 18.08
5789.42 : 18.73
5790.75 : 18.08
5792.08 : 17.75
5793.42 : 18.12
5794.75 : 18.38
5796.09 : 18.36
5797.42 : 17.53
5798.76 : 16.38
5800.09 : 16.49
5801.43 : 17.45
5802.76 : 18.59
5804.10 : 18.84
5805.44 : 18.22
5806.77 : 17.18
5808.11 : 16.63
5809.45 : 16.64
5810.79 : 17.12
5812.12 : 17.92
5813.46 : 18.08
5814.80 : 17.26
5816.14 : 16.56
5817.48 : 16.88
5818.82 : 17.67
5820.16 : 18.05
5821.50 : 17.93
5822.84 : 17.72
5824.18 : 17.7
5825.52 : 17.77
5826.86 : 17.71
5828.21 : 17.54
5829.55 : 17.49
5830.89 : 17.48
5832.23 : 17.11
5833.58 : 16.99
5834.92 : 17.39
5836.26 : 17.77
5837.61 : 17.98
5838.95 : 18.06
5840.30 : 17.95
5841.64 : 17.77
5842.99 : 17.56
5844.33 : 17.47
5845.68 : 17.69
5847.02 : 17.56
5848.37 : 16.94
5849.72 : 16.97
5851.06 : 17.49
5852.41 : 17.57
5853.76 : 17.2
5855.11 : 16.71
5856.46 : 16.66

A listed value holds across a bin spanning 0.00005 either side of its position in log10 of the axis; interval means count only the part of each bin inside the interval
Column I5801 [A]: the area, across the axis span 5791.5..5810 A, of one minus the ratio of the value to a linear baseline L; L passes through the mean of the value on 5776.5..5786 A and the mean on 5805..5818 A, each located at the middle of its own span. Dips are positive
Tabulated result -0.8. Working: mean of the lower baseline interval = 16.1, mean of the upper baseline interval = 17.2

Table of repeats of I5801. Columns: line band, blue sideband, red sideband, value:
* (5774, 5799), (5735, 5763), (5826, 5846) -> 0.5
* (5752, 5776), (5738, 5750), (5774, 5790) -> -0.9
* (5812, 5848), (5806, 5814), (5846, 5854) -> -0.6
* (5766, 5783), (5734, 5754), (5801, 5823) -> 0.1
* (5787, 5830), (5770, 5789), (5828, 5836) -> -1.3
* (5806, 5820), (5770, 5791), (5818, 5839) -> 0.2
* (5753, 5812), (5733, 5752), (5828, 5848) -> 0.4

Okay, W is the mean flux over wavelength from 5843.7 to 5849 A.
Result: 17.4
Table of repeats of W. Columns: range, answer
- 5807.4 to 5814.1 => 17.3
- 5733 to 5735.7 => 18.3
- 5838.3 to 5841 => 18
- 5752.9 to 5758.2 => 18.7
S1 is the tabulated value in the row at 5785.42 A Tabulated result 15.85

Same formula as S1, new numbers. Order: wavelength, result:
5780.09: 15.96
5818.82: 17.67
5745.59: 17.21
